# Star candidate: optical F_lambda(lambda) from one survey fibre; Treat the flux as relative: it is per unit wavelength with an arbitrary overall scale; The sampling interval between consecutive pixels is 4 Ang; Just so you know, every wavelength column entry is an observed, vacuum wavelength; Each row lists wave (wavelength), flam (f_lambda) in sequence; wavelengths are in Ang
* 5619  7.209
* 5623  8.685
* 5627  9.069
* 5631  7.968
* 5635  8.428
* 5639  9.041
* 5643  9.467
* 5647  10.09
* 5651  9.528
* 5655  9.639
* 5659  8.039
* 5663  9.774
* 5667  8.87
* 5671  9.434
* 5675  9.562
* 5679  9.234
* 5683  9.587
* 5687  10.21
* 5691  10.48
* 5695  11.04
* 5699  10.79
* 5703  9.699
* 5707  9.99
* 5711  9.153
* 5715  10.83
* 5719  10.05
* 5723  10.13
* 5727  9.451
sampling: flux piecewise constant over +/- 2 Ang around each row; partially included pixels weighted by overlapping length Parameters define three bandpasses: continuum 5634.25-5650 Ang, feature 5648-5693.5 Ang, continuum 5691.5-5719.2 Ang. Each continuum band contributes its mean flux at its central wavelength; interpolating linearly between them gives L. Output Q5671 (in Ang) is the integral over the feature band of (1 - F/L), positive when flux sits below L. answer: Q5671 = 1.1 Ang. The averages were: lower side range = 9.34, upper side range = 10.2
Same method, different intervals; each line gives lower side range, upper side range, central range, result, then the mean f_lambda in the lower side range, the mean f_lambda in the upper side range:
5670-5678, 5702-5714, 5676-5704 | -1.6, 9.47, 9.71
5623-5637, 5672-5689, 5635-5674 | -1.0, 8.52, 9.64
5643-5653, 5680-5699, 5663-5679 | 1.1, 9.74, 10.3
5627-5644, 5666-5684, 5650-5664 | -0.2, 8.72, 9.35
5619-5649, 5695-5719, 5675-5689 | 0.1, 8.85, 10.2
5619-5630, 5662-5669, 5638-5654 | -1.2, 8.49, 9.26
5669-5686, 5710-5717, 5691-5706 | -0.9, 9.5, 10.1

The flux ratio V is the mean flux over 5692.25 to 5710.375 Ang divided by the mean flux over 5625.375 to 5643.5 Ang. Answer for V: 1.18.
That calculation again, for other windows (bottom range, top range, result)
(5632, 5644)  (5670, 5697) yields 1.12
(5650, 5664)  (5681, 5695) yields 1.11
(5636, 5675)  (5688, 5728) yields 1.09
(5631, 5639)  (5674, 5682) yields 1.11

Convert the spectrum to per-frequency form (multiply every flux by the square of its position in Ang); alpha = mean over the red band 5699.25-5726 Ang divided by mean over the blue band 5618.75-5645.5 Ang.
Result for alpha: 1.2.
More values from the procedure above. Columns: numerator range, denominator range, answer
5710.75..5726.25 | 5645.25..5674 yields 1.10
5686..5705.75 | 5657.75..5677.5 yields 1.15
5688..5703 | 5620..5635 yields 1.28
